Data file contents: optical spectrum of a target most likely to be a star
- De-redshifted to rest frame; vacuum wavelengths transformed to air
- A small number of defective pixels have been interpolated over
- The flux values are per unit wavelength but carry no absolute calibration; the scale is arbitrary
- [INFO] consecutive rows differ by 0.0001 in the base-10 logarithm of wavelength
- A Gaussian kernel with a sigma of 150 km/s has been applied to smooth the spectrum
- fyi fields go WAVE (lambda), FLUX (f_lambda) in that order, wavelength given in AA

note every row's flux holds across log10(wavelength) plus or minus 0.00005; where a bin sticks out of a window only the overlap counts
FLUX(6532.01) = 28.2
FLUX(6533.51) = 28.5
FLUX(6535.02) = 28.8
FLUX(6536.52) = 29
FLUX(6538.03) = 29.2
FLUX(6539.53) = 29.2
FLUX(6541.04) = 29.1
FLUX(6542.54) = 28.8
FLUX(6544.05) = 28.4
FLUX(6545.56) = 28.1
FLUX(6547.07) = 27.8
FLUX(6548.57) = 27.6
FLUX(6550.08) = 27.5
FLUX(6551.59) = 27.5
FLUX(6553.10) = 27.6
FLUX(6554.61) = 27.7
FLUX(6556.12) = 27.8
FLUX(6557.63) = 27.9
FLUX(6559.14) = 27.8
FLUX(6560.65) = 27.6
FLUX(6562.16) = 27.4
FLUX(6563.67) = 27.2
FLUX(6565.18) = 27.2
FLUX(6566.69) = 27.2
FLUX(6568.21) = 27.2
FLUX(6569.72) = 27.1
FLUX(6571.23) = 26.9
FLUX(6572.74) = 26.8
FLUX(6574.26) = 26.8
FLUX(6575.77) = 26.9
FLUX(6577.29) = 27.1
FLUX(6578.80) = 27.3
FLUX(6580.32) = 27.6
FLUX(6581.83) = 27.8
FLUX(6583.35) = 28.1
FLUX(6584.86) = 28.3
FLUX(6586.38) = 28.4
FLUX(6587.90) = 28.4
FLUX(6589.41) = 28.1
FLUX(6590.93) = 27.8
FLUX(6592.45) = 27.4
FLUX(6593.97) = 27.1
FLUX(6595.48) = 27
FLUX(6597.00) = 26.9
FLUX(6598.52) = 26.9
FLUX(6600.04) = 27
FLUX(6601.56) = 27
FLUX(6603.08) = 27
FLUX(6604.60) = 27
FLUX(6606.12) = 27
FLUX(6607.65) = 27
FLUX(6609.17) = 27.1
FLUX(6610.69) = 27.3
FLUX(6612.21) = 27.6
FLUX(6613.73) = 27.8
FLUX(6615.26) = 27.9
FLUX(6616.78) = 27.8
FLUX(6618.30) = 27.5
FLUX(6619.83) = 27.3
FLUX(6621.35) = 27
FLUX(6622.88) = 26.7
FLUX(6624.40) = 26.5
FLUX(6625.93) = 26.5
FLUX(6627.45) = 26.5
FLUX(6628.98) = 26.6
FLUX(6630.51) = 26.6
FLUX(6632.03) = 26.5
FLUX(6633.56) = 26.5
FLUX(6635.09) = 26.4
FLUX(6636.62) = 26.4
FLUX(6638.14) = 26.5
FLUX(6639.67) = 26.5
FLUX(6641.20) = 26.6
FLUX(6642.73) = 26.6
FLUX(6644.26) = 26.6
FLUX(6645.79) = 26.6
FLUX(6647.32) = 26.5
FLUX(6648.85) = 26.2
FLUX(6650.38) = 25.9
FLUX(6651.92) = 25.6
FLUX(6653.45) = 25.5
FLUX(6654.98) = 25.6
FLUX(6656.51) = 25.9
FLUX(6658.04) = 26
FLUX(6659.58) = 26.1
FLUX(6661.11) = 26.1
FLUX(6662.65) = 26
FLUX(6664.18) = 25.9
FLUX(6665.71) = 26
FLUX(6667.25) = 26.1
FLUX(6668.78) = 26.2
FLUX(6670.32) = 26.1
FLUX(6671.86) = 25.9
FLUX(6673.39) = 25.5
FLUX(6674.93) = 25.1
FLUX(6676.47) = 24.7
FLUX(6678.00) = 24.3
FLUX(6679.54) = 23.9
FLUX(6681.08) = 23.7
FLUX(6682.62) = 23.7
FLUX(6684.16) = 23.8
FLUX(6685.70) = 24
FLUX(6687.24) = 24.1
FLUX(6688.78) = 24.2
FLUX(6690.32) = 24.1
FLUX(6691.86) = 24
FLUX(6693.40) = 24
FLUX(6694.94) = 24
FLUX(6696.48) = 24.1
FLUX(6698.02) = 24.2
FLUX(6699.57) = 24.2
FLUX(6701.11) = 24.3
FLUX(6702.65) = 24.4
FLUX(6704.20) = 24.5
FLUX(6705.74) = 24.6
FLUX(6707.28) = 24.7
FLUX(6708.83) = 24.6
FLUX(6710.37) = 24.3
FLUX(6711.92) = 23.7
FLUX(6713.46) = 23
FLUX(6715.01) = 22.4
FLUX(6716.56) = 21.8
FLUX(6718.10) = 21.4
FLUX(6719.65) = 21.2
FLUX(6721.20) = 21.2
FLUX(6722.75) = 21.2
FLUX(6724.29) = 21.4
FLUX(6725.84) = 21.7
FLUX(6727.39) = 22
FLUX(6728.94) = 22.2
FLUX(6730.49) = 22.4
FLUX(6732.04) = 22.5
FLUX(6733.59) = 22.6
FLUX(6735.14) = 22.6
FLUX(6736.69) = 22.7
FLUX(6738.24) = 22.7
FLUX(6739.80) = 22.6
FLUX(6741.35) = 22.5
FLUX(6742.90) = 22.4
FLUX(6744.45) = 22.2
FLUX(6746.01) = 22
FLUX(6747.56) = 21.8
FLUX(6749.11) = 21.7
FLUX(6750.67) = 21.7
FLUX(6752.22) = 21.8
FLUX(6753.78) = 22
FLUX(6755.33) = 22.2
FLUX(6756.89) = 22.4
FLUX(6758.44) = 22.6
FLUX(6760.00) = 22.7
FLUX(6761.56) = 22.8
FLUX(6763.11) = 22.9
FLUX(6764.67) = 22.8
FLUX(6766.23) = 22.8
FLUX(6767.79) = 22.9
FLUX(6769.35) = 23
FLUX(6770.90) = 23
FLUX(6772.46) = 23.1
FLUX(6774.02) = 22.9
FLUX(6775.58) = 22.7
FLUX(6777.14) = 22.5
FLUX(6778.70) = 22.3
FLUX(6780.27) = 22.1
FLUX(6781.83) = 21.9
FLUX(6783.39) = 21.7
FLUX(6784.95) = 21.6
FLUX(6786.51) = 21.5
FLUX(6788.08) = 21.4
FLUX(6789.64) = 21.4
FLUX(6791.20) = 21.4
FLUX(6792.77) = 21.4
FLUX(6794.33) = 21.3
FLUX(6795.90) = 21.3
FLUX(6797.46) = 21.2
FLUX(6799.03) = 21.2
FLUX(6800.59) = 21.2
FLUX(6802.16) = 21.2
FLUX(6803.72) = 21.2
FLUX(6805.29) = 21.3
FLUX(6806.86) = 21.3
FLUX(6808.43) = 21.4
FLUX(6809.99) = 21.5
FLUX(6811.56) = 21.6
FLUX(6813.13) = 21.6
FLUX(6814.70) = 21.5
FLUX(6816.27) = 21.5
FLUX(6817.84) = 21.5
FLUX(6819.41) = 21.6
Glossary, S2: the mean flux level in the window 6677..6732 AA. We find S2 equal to 23.3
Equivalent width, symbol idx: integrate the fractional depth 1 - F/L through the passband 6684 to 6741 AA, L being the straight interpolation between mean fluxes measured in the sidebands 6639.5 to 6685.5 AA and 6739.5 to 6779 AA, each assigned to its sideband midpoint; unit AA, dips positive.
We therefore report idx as 1.99 AA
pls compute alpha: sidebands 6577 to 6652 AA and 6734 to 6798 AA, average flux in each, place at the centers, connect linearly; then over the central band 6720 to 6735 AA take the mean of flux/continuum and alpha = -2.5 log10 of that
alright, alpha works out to 0.07 mag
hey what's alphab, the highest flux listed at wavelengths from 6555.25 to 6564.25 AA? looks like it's 27.9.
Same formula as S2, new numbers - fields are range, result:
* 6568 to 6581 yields 27.1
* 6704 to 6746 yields 22.6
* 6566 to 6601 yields 27.4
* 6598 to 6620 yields 27.3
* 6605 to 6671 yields 26.5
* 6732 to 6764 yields 22.4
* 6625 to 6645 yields 26.5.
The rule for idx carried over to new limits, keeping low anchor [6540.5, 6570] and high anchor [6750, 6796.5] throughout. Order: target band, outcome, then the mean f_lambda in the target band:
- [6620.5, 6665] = -1.39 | 26.3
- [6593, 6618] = -0.73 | 27.2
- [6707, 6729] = 1.12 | 22.4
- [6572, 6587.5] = -0.25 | 27.5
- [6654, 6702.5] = -0.54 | 24.9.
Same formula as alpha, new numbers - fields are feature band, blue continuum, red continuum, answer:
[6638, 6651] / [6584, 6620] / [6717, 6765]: -0.026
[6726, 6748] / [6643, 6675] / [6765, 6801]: 0.054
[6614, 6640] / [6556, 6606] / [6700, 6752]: -0.039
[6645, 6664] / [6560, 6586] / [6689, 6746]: -0.047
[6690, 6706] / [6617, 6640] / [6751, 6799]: 0.015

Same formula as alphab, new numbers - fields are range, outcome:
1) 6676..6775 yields 24.7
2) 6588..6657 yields 28.1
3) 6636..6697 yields 26.6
